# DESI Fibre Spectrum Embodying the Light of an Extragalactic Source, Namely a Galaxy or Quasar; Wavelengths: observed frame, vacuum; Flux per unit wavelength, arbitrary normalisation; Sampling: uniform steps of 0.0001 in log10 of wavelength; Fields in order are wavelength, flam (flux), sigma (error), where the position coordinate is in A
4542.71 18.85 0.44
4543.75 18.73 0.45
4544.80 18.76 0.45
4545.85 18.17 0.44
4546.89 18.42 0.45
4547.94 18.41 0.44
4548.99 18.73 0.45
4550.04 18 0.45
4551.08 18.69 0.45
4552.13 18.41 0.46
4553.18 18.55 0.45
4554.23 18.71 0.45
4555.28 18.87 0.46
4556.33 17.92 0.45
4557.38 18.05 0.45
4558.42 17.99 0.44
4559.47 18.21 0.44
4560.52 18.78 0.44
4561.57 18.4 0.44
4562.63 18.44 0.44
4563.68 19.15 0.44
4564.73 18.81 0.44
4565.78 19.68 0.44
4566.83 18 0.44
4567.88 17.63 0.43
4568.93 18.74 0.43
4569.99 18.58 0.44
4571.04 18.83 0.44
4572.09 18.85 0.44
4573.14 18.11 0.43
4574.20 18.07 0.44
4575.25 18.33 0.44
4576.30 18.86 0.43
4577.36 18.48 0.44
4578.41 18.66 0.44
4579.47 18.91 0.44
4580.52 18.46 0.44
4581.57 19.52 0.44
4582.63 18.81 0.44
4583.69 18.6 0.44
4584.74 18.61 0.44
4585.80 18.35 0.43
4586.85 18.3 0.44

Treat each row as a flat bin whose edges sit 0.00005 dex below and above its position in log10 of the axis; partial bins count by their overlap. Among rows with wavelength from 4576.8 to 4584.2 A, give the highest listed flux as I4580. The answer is 19.52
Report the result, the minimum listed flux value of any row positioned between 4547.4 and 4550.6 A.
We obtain 18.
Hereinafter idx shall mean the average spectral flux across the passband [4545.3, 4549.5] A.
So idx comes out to 18.4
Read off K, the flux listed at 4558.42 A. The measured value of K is 17.99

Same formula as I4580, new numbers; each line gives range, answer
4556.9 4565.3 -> 19.15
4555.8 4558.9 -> 18.05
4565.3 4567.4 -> 19.68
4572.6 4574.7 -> 18.11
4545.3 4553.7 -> 18.73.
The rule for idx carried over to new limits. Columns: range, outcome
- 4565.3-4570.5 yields 18.5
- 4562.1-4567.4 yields 18.8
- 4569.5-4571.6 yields 18.8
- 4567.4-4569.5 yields 18.2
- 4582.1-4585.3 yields 18.6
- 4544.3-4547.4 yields 18.5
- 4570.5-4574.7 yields 18.5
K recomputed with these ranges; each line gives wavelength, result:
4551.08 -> 18.69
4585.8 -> 18.35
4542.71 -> 18.85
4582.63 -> 18.81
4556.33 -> 17.92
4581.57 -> 19.52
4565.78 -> 19.68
